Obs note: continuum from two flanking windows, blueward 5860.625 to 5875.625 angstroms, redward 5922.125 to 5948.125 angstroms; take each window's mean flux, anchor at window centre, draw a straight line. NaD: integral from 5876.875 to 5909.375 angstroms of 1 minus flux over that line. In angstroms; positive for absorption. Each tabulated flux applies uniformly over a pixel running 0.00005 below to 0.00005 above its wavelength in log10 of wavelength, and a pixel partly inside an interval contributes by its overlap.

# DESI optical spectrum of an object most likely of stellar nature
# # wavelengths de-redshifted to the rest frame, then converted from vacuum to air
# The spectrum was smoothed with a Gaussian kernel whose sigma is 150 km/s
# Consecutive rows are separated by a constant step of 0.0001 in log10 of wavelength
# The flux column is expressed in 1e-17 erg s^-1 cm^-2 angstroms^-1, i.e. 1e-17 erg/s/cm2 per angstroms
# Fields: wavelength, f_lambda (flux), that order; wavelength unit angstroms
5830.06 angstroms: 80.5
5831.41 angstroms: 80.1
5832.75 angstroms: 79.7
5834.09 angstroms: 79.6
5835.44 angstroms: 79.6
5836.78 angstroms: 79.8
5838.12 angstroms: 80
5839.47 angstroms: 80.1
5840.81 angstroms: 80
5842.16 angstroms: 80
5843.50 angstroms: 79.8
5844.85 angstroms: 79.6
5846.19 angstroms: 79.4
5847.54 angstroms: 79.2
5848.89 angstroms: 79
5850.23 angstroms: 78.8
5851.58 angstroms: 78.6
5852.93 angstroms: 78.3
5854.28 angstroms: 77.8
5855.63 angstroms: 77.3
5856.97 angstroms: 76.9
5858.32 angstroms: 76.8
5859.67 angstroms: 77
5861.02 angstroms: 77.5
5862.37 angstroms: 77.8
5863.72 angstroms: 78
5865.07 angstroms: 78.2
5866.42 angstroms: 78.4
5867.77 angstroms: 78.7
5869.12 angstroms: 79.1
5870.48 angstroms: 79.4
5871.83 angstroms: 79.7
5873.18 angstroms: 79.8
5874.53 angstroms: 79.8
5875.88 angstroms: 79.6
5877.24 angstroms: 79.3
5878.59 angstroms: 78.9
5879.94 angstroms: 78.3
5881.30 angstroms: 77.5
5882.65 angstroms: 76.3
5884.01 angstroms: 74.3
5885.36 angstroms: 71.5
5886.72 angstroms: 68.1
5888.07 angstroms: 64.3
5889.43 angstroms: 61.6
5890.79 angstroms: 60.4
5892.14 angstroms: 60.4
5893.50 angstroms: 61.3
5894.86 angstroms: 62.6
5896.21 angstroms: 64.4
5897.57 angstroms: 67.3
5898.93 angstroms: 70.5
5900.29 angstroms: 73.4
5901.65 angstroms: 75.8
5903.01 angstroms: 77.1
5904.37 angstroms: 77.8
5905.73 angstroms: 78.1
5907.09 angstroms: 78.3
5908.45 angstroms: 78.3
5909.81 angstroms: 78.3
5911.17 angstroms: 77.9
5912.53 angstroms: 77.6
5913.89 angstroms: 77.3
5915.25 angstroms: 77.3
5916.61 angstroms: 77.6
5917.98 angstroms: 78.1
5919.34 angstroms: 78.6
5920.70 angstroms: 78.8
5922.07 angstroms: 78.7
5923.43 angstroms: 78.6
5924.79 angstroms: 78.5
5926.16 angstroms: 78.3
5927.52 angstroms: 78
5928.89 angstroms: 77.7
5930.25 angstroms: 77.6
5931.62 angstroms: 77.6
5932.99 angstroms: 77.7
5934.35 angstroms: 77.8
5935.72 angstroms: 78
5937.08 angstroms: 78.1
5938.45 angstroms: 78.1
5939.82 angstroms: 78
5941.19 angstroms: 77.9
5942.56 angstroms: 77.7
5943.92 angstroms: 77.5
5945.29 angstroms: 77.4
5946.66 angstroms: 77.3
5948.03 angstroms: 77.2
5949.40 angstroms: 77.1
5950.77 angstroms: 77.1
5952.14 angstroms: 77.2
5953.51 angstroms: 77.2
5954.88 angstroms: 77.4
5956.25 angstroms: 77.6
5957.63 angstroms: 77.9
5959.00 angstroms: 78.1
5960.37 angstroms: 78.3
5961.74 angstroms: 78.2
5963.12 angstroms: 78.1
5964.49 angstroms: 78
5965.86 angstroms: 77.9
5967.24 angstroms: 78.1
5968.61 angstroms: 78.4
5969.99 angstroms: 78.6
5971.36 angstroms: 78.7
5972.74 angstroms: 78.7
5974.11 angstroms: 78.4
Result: 2.9 angstroms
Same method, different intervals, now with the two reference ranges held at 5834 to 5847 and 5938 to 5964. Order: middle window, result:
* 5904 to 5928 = 0.1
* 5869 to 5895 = 2.1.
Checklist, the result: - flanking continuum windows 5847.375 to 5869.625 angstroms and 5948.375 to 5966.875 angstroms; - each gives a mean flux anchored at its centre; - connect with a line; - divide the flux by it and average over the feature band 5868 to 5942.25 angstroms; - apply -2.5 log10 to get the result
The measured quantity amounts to 0.04 mag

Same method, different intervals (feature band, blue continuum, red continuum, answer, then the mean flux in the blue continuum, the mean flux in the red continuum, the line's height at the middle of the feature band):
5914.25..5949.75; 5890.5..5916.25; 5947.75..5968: -0.04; 72.6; 77.7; 75.3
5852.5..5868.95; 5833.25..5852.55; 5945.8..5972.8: 0.02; 79.5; 77.8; 79.3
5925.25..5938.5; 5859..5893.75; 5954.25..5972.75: -0.01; 74.6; 78.1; 76.8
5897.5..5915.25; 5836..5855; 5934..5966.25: 0.03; 79.3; 77.7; 78.4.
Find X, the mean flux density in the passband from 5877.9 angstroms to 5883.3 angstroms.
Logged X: 77.8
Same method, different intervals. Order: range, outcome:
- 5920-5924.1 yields 78.7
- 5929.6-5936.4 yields 77.7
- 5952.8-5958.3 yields 77.4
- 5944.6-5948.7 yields 77.3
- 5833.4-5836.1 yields 79.5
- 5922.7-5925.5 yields 78.6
